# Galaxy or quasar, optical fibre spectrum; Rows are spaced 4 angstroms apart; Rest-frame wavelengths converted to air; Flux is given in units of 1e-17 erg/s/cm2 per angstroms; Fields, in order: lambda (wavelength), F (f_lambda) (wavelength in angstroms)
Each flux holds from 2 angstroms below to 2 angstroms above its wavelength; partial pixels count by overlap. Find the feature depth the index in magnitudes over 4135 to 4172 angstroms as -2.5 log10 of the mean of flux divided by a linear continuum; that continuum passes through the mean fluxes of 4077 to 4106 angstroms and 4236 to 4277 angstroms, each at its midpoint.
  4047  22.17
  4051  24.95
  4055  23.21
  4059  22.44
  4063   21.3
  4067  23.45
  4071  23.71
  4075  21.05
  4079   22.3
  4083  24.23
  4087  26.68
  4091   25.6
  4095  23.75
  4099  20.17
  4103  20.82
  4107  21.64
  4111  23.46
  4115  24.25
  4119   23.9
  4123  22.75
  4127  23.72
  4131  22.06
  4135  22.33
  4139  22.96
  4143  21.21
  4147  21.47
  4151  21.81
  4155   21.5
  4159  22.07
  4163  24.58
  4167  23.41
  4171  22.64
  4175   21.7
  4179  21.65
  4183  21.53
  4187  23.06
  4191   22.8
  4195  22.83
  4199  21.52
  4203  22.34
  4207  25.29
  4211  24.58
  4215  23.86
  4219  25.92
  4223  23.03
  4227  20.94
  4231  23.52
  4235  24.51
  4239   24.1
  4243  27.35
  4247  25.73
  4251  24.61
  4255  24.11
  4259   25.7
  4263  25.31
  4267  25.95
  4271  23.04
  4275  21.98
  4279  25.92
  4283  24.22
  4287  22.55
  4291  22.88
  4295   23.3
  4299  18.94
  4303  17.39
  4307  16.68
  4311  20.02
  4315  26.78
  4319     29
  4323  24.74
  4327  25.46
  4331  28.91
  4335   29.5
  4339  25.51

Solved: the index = 0.07 mag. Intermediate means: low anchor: 23.3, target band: 22.4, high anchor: 24.8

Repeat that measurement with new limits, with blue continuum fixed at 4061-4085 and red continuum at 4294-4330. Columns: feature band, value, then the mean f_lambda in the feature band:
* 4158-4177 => -0.013 mag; 22.9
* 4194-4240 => -0.042 mag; 23.5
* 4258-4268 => -0.134 mag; 25.6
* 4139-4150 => 0.048 mag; 21.7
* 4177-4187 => 0.038 mag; 21.9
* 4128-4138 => 0.012 mag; 22.4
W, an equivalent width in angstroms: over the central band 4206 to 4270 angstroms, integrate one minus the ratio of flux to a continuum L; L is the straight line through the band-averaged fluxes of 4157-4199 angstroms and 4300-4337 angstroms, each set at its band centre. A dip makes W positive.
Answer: -3.8 angstroms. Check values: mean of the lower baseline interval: 22.6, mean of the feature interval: 24.6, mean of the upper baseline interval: 24.1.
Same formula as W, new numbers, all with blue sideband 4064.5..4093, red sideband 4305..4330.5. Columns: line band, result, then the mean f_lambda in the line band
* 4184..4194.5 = 0.5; 22.8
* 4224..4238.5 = 0.5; 23.1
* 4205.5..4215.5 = -0.3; 24.6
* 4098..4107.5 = 1.2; 20.8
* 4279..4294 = 0.3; 23.6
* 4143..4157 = 1.4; 21.5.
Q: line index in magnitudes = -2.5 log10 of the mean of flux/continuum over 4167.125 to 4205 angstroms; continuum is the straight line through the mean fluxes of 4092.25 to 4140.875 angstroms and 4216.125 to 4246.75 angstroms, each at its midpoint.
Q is 0.06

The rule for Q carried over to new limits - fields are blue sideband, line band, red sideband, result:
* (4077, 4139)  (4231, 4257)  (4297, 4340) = -0.059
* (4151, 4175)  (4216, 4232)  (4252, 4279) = 0.017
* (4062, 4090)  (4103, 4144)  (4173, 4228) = 0.022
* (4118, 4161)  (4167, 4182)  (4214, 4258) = 0.043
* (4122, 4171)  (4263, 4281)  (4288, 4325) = -0.097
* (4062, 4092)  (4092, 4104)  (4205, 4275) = 0.080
